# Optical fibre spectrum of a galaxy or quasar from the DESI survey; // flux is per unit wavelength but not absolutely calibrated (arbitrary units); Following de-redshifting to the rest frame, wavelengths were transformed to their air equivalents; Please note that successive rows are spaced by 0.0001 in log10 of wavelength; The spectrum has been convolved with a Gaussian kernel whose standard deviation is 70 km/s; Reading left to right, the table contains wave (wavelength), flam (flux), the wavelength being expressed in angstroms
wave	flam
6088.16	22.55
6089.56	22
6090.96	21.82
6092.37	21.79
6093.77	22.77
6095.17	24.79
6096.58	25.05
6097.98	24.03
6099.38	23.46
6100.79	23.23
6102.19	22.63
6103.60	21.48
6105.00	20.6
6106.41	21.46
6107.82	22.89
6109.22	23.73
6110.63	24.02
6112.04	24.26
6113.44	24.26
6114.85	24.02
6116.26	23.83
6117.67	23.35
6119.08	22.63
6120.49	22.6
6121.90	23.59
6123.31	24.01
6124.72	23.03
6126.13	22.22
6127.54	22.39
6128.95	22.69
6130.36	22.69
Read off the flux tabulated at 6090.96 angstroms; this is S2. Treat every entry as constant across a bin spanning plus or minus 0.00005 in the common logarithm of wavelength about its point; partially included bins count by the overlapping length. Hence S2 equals 21.82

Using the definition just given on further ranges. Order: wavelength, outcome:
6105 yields 20.6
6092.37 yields 21.79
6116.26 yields 23.83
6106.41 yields 21.46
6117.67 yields 23.35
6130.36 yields 22.69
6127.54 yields 22.39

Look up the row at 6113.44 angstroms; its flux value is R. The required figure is 24.26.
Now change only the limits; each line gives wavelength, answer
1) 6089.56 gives 22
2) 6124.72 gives 23.03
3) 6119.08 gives 22.63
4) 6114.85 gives 24.02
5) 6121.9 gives 23.59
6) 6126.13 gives 22.22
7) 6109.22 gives 23.73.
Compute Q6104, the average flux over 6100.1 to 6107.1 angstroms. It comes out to 21.9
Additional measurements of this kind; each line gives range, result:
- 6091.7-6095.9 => 23.1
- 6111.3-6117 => 24.1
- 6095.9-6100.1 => 24.2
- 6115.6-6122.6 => 23.2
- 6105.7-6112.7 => 23.2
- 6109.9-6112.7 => 24.1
